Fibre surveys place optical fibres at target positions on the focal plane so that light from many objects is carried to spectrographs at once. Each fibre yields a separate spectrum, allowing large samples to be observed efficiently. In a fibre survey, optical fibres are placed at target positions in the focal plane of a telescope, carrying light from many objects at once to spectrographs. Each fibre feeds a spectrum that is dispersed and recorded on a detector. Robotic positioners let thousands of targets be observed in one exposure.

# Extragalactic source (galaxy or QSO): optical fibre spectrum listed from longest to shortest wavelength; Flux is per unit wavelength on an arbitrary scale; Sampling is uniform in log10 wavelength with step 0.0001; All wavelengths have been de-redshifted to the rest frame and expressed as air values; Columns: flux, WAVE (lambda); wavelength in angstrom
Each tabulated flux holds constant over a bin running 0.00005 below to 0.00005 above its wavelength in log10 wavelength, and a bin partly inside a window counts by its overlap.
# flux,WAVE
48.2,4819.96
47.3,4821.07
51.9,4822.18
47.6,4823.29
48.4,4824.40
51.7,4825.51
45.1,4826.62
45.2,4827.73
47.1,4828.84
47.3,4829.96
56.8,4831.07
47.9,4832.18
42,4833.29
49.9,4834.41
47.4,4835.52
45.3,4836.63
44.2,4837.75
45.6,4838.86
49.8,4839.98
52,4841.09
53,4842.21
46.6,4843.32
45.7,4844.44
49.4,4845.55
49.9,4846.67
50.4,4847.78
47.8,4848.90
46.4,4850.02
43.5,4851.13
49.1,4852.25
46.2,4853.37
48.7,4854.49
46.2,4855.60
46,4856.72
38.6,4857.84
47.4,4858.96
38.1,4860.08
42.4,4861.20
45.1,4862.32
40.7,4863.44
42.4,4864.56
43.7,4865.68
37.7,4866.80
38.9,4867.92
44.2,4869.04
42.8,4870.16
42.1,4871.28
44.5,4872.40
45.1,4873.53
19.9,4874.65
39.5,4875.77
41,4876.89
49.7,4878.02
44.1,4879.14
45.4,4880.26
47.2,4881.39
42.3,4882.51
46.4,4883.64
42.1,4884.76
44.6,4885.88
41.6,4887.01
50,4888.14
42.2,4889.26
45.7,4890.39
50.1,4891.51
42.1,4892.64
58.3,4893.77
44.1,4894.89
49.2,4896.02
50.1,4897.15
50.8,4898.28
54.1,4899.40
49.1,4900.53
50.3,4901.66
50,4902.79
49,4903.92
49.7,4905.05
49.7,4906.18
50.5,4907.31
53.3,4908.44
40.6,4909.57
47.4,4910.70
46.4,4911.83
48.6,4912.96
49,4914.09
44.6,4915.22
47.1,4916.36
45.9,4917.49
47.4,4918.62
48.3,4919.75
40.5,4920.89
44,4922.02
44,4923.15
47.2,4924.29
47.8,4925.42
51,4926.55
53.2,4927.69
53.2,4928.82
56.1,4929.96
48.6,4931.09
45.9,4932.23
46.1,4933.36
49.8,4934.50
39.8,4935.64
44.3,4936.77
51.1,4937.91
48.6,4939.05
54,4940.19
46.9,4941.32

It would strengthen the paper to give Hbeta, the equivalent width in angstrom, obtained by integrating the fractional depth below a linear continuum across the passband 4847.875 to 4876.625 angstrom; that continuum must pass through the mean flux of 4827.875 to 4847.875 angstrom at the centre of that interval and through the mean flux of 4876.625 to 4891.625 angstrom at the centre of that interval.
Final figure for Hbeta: 2.37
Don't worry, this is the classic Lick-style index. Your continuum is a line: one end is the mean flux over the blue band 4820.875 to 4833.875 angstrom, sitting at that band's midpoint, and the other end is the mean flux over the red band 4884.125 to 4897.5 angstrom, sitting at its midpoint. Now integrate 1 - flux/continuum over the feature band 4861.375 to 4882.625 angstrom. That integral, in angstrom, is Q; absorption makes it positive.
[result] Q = 2.3 angstrom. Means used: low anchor 48.2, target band 41.9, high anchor 46.6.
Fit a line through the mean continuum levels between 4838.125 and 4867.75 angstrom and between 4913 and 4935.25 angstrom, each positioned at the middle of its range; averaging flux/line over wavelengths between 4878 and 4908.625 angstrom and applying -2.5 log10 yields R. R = -0.02 mag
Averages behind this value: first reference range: 45.8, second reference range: 47.8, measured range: 47.8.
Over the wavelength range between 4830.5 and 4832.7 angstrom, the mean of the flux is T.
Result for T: 52.5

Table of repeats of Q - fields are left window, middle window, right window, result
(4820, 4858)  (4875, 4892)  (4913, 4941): 1.2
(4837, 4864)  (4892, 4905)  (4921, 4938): -0.7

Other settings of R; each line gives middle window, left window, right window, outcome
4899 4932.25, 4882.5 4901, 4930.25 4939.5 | -0.028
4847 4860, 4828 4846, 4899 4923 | 0.043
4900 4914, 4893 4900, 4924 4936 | 0.035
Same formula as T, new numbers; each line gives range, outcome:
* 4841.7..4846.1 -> 48.7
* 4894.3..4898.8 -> 48.6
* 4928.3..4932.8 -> 50.9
